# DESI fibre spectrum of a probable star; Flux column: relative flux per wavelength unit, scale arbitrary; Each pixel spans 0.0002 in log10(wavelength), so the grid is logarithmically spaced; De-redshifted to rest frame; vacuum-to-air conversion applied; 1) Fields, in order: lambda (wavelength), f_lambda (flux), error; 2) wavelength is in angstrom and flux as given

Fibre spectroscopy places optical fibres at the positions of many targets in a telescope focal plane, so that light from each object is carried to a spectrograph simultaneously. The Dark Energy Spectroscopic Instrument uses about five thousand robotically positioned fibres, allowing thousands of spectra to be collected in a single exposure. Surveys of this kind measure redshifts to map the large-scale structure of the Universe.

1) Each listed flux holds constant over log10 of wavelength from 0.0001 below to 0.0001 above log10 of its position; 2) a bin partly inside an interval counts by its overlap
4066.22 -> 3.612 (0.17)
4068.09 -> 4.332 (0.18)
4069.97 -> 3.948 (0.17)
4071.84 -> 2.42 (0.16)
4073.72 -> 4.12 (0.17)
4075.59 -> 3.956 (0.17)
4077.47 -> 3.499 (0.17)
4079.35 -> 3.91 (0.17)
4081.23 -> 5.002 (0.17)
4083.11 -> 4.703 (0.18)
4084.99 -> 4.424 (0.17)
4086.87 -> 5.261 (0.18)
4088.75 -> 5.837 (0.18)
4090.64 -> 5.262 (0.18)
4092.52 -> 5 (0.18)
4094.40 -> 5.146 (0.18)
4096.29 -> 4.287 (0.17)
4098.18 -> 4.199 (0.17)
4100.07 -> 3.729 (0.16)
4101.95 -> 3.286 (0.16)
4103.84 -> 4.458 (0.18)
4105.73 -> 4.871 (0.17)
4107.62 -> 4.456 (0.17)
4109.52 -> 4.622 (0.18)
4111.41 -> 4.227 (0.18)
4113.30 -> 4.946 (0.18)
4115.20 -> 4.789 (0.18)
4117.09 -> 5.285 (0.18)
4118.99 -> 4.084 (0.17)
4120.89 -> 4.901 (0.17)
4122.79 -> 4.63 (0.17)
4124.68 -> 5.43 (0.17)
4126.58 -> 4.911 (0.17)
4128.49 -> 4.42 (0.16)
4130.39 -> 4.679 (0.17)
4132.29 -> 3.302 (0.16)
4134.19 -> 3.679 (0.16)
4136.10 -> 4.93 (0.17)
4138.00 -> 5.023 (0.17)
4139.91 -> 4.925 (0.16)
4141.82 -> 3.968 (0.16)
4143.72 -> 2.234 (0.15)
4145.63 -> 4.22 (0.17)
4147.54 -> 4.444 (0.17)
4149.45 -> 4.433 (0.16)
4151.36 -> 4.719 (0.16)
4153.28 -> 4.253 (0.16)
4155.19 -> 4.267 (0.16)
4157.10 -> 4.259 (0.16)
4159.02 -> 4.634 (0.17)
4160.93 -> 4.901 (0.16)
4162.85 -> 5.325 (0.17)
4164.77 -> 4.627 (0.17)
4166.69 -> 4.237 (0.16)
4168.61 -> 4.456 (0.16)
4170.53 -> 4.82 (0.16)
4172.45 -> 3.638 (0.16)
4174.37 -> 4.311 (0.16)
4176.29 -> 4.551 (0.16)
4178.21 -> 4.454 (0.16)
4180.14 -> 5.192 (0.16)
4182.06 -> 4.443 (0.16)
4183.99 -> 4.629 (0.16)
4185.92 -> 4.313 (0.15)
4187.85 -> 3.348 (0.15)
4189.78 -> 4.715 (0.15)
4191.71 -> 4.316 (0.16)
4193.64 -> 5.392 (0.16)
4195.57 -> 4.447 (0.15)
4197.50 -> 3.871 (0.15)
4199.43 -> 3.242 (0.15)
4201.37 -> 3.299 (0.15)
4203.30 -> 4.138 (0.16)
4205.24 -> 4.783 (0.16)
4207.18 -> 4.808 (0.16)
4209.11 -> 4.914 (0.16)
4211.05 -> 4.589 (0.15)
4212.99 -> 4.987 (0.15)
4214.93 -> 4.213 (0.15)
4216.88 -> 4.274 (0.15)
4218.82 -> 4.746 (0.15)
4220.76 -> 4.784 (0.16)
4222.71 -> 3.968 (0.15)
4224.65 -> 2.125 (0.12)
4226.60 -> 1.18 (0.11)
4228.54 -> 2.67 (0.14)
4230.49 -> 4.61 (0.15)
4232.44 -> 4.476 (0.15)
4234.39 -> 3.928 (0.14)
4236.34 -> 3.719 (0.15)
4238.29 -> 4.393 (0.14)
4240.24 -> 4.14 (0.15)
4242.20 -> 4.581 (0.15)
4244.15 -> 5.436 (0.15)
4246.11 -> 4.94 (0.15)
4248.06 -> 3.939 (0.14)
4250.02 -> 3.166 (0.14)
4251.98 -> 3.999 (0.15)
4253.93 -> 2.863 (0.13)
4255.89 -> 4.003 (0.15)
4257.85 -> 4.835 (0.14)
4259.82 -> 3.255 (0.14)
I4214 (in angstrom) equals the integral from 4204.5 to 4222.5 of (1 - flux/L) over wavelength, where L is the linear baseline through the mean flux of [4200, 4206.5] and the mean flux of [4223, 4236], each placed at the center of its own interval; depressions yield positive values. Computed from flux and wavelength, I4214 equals -4.4 angstrom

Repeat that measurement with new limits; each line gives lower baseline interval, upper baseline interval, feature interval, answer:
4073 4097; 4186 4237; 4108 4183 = -2.04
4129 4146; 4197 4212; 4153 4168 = -1.54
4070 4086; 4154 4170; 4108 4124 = -1.57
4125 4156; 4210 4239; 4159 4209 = -3.97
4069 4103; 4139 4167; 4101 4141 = -1.95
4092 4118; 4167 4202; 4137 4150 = 0.71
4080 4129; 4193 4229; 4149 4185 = -1.94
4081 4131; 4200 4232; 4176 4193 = -1.02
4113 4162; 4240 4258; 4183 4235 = 2.08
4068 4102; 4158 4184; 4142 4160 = 1.50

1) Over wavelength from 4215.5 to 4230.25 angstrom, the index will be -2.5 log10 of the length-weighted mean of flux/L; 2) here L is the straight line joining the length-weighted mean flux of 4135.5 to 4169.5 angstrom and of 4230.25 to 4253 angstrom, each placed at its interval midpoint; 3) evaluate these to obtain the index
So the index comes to 0.23 mag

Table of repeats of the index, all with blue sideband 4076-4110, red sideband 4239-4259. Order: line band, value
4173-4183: -0.05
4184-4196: -0.03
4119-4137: -0.01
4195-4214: -0.01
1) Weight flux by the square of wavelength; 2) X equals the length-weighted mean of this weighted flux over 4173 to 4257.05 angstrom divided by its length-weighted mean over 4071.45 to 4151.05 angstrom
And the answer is 0.98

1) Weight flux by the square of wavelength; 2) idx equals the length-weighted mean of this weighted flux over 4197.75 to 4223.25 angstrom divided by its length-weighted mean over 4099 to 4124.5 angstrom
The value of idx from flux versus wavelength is 1.01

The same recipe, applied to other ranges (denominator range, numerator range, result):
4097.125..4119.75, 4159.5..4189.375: 1.05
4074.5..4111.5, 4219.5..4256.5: 0.91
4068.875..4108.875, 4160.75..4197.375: 1.08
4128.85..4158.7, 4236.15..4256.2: 1.02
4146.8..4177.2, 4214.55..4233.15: 0.84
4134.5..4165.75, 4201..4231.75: 0.94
